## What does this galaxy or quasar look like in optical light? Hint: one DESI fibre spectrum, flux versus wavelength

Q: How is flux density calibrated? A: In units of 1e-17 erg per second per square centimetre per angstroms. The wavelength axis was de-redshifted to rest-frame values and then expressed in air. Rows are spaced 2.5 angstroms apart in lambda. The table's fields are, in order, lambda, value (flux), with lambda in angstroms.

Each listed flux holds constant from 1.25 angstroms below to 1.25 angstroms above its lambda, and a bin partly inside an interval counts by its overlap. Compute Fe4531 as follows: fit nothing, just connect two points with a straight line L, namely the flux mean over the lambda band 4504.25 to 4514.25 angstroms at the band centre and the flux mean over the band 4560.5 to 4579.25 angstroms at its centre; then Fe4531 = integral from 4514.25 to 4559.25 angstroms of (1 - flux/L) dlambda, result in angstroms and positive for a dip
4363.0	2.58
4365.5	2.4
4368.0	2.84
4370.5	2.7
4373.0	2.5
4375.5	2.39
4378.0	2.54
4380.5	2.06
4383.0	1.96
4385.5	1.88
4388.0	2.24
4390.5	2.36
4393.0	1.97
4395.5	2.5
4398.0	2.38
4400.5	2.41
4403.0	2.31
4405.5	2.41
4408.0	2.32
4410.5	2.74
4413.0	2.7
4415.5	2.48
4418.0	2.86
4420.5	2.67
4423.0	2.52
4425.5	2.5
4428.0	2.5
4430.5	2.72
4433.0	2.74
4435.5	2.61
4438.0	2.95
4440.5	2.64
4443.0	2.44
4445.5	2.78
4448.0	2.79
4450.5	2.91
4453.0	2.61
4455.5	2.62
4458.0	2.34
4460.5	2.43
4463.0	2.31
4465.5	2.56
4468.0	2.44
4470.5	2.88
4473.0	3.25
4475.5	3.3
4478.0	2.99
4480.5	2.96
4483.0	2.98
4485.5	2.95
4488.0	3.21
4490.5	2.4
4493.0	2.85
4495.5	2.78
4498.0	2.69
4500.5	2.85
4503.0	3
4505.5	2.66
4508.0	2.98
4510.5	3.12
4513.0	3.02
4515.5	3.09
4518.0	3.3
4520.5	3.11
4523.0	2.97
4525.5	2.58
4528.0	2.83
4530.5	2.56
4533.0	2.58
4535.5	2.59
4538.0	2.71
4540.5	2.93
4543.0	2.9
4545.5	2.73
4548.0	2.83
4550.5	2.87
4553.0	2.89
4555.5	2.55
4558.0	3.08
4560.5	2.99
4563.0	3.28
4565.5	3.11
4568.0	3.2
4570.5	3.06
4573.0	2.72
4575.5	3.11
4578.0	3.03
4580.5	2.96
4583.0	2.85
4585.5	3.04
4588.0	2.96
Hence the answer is 2.41 angstroms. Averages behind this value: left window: 2.94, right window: 3.07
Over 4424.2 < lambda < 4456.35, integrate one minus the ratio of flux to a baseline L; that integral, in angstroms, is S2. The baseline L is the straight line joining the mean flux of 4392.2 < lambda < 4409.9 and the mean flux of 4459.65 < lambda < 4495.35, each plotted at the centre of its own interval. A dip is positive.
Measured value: -1.0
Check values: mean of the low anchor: 2.35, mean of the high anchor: 2.83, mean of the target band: 2.68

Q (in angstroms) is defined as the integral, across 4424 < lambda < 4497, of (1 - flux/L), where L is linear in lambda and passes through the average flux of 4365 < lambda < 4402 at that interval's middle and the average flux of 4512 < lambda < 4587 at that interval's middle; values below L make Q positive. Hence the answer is -3.65 angstroms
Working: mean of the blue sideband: 2.34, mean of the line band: 2.74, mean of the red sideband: 2.92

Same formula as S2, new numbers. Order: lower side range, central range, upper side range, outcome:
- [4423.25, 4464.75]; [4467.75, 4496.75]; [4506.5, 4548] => -2.1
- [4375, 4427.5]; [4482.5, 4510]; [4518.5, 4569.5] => -1.4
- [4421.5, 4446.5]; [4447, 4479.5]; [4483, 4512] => 0.2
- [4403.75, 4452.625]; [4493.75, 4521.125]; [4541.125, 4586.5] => -1.3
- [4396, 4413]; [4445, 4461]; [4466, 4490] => 0.8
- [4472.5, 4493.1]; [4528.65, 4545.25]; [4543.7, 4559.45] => 0.8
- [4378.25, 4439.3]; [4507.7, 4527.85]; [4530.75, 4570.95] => -1.7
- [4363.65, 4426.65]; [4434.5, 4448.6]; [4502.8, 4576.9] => -0.6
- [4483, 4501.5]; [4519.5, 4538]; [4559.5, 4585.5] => 1.2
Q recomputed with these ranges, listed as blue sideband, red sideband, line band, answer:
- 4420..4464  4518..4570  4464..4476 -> -0.7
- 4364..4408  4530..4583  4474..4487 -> -1.9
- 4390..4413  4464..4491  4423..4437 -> -0.1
